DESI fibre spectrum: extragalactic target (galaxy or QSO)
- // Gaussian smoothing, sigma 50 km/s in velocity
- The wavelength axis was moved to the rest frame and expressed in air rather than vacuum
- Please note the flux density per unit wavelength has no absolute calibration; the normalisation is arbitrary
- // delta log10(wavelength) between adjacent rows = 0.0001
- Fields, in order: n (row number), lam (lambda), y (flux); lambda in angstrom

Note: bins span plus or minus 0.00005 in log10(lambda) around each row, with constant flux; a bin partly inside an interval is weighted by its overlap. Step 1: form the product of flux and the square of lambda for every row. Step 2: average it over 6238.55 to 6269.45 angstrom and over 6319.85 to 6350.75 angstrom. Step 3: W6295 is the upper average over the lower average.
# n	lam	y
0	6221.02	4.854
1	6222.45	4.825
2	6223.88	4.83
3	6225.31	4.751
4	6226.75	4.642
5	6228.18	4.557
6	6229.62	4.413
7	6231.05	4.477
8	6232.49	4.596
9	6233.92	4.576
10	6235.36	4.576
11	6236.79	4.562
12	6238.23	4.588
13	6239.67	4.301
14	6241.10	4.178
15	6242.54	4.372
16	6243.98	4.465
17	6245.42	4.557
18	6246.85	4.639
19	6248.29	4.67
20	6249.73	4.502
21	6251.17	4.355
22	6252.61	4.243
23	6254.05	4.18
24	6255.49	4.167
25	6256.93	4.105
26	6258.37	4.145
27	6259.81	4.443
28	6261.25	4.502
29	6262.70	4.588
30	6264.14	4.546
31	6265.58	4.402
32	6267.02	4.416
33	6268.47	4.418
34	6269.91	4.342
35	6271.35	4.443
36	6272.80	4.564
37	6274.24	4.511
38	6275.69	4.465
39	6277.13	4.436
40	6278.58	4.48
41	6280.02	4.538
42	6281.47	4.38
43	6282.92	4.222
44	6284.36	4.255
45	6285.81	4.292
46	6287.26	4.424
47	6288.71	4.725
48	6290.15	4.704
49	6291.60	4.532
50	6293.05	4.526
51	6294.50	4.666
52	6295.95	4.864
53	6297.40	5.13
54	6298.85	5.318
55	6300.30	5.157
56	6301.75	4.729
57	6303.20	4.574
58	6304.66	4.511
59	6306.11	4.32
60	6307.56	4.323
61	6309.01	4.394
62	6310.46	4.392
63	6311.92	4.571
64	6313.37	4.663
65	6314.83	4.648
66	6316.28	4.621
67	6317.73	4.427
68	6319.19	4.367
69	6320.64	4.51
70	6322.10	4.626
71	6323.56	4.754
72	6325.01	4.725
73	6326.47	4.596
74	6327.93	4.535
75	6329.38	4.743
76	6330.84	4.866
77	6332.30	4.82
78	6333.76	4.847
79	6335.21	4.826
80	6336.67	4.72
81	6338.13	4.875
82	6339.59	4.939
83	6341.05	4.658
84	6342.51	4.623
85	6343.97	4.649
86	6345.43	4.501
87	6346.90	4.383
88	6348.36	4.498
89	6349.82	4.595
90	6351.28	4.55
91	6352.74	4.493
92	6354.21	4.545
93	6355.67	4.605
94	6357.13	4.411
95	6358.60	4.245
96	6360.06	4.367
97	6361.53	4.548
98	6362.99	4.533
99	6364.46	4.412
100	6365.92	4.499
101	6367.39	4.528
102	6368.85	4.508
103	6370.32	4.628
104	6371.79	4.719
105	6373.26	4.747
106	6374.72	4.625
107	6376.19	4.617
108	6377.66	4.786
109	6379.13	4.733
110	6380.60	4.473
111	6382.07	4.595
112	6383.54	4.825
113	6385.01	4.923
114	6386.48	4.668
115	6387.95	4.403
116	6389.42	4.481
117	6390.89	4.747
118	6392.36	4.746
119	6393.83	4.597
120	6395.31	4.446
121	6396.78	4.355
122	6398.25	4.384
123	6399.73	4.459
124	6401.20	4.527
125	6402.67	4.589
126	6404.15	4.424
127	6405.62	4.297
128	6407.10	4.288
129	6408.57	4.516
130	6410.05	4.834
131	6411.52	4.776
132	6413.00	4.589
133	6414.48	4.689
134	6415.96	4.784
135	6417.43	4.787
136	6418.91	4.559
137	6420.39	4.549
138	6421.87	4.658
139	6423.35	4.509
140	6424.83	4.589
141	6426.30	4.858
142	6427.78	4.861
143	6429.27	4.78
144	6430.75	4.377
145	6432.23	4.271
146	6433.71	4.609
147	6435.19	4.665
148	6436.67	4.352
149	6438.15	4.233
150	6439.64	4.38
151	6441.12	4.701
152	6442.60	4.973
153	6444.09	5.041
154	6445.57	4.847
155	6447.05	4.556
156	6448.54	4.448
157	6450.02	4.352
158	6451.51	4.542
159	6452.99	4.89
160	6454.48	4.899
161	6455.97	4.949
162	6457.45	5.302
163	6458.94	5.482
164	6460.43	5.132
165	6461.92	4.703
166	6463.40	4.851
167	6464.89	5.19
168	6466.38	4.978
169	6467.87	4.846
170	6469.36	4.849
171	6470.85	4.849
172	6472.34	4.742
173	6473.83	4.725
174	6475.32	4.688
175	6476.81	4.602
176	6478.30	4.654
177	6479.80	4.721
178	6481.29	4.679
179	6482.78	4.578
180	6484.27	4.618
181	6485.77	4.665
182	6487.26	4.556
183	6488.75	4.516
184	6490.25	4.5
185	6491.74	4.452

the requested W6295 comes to 1.1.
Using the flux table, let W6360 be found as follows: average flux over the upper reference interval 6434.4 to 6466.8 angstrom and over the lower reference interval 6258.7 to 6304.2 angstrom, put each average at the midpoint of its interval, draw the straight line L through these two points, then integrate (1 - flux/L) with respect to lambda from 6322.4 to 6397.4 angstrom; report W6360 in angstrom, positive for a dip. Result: 0.8 angstrom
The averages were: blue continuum 4.56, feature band 4.62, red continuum 4.79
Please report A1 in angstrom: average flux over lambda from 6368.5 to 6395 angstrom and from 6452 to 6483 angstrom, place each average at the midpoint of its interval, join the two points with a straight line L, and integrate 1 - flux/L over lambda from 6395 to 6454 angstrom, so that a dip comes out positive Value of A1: 2.2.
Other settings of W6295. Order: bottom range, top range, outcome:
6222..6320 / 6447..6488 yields 1.13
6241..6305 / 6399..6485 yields 1.10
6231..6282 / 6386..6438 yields 1.08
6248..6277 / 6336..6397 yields 1.08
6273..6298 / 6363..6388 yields 1.05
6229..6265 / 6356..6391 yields 1.08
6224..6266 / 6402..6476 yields 1.12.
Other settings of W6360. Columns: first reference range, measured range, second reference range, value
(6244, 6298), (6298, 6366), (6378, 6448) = -1.2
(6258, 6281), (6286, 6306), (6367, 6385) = -1.0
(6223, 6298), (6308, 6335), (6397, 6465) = -0.4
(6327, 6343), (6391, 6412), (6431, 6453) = 0.6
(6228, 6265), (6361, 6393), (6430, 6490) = -0.1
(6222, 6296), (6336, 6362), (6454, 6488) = 0.3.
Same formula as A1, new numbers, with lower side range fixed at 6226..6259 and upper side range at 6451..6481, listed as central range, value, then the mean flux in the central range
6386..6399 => 0.5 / 4.53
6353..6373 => 0.7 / 4.51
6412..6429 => 0.4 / 4.68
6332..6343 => -0.4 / 4.79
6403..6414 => 0.5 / 4.54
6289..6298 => -0.4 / 4.73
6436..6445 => 0.4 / 4.62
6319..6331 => -0.1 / 4.64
